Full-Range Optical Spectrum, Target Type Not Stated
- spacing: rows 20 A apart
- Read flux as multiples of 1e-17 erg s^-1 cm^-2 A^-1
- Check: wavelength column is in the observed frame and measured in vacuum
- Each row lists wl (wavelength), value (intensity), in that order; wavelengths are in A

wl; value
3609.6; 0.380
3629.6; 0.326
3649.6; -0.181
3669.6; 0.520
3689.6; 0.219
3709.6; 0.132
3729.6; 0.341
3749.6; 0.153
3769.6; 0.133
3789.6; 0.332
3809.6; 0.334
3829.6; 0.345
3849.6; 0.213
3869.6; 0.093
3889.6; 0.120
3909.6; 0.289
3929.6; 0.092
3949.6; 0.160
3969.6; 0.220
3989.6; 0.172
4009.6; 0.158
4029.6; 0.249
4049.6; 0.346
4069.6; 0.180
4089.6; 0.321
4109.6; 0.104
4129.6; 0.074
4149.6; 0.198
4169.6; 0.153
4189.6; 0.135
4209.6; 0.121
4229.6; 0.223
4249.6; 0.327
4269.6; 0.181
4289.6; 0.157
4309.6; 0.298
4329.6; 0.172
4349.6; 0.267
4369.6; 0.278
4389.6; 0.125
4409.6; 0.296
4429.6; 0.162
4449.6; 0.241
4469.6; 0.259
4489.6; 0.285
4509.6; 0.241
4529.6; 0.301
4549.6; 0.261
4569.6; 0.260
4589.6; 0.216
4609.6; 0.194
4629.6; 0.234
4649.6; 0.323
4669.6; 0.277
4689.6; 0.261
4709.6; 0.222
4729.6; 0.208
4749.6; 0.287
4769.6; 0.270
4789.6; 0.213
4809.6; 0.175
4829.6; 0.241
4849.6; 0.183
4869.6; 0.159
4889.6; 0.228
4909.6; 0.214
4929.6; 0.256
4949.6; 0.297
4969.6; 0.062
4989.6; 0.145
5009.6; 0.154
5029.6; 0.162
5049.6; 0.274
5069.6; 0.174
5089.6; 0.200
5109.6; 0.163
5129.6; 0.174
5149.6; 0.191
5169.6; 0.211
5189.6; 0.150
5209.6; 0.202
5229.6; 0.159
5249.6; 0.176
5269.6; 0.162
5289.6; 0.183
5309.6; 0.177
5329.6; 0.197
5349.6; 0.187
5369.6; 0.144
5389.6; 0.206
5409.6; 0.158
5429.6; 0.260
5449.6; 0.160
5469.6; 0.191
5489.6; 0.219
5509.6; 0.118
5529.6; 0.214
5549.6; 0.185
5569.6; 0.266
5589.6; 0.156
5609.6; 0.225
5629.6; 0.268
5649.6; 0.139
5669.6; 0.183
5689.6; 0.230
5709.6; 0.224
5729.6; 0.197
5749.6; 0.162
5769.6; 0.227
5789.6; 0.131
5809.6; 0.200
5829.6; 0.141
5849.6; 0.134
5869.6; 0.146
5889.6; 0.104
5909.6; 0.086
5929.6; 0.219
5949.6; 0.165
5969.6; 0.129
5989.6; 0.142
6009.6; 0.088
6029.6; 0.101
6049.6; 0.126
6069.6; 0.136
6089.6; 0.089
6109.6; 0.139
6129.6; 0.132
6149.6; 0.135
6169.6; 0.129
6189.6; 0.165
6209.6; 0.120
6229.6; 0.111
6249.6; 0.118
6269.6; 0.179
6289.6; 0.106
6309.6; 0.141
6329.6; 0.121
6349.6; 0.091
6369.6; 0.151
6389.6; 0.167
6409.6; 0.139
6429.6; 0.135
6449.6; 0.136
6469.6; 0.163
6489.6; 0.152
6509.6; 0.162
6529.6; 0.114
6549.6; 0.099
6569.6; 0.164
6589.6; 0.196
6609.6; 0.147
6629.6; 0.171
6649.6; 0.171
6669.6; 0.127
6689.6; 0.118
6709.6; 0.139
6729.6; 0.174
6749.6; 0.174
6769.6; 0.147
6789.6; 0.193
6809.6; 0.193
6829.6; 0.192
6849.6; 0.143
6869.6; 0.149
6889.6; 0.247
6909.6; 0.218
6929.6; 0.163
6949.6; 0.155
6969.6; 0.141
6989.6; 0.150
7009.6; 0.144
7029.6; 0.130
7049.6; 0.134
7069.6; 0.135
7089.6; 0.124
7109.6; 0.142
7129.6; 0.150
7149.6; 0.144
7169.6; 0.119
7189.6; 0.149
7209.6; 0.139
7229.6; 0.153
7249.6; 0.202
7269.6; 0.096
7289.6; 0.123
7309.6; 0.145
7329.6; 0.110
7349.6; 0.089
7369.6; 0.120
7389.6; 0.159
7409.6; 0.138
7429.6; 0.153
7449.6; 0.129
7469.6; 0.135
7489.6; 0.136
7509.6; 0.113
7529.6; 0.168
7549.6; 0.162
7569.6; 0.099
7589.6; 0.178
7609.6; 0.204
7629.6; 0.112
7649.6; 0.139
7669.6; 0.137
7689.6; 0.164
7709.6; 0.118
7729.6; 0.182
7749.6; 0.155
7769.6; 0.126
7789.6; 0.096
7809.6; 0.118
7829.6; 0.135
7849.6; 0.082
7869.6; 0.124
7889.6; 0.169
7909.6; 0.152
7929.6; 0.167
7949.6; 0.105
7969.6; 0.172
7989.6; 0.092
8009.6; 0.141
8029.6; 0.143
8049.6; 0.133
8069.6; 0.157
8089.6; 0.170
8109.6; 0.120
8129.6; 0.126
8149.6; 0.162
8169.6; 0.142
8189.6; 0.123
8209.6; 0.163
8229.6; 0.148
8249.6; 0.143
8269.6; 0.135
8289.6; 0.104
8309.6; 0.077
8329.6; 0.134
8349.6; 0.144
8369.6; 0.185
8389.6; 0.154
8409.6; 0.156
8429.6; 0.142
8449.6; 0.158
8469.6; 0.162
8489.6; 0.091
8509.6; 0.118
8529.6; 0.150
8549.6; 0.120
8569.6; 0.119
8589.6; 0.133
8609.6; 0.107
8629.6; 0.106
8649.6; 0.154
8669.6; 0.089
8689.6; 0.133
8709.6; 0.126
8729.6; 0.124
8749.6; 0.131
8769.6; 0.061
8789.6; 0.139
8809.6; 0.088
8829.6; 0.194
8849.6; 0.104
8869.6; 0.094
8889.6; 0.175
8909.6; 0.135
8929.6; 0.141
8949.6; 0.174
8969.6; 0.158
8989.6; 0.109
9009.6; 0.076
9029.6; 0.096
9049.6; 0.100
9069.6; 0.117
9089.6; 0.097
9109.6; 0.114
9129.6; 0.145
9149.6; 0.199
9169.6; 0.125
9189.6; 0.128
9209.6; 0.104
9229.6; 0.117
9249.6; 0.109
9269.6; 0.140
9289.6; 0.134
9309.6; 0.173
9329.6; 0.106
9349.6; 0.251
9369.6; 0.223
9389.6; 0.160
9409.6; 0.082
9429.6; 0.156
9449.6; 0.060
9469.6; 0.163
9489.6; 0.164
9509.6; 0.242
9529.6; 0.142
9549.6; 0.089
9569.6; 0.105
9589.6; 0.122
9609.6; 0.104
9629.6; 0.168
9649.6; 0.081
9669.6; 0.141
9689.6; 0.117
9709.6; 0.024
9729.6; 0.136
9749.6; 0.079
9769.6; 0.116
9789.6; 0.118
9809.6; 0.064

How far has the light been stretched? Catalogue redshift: 0.393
